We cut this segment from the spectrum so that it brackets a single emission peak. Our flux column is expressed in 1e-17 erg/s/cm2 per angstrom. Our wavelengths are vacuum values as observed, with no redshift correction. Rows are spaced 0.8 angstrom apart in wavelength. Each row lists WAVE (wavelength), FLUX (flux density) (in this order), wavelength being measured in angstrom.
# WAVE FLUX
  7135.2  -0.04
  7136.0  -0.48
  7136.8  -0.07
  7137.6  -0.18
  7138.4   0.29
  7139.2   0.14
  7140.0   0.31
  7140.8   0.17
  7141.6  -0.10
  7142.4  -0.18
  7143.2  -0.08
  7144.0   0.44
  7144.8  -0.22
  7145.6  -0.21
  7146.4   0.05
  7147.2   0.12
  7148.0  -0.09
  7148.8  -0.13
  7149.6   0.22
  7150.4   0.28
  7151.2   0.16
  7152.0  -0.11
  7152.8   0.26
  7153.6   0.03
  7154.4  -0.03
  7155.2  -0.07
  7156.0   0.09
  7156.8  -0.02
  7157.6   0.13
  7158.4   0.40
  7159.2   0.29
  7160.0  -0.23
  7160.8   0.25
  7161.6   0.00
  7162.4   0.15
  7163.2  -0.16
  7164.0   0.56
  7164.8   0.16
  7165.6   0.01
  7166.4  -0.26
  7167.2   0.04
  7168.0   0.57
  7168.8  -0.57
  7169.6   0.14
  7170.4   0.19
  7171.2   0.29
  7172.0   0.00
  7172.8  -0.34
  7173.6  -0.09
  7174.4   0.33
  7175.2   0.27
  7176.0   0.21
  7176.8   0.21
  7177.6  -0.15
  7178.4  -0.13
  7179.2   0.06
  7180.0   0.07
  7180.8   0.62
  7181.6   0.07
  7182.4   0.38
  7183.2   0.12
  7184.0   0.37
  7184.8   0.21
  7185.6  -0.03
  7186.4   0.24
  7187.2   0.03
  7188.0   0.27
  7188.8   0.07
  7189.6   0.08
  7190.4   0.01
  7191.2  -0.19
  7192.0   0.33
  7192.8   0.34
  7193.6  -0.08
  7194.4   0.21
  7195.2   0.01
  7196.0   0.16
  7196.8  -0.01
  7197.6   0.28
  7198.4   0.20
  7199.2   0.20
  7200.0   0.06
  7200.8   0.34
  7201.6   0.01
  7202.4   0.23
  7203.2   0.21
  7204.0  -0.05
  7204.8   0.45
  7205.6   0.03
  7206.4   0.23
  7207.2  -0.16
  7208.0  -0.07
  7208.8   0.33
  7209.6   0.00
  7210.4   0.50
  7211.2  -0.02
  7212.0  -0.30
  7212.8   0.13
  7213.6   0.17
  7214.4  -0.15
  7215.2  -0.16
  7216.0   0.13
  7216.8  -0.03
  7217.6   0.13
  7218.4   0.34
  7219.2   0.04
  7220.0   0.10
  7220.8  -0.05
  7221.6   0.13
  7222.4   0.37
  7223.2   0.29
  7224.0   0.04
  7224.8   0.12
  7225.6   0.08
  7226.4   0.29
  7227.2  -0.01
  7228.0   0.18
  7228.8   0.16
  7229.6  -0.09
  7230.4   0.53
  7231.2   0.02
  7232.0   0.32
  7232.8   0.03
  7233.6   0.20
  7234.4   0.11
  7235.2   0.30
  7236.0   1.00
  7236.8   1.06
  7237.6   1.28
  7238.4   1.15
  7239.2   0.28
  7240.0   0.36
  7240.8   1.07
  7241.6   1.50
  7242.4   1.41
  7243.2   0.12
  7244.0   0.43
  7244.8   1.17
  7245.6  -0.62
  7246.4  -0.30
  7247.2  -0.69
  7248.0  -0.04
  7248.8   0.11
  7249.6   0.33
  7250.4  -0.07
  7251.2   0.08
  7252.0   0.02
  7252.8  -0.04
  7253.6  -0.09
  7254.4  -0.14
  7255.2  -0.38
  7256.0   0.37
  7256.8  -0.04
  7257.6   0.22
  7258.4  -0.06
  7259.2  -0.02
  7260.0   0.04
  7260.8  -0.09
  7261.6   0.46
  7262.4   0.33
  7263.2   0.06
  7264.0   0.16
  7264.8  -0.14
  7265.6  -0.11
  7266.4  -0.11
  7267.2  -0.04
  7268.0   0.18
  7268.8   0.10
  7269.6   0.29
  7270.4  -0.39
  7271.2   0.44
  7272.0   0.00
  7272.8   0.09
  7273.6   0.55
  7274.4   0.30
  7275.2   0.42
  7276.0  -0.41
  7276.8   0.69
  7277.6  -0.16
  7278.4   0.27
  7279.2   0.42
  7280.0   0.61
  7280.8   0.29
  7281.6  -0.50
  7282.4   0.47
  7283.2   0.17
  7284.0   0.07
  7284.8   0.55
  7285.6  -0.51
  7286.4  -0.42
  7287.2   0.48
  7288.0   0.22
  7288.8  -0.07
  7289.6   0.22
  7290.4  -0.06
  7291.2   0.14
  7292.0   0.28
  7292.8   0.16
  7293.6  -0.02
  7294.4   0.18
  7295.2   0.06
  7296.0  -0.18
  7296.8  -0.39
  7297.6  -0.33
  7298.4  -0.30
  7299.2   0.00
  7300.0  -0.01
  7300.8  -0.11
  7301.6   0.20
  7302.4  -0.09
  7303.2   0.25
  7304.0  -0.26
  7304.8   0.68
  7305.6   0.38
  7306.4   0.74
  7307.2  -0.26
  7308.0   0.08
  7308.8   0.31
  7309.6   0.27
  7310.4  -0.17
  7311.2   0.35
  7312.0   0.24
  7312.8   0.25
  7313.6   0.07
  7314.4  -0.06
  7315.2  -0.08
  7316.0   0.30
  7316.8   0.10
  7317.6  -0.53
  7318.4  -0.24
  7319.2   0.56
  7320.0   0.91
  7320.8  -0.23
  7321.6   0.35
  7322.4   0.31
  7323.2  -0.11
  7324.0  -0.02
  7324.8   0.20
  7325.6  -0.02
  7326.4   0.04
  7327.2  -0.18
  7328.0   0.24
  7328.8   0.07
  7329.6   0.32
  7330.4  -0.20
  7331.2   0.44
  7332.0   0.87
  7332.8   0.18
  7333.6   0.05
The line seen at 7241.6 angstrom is [O II]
